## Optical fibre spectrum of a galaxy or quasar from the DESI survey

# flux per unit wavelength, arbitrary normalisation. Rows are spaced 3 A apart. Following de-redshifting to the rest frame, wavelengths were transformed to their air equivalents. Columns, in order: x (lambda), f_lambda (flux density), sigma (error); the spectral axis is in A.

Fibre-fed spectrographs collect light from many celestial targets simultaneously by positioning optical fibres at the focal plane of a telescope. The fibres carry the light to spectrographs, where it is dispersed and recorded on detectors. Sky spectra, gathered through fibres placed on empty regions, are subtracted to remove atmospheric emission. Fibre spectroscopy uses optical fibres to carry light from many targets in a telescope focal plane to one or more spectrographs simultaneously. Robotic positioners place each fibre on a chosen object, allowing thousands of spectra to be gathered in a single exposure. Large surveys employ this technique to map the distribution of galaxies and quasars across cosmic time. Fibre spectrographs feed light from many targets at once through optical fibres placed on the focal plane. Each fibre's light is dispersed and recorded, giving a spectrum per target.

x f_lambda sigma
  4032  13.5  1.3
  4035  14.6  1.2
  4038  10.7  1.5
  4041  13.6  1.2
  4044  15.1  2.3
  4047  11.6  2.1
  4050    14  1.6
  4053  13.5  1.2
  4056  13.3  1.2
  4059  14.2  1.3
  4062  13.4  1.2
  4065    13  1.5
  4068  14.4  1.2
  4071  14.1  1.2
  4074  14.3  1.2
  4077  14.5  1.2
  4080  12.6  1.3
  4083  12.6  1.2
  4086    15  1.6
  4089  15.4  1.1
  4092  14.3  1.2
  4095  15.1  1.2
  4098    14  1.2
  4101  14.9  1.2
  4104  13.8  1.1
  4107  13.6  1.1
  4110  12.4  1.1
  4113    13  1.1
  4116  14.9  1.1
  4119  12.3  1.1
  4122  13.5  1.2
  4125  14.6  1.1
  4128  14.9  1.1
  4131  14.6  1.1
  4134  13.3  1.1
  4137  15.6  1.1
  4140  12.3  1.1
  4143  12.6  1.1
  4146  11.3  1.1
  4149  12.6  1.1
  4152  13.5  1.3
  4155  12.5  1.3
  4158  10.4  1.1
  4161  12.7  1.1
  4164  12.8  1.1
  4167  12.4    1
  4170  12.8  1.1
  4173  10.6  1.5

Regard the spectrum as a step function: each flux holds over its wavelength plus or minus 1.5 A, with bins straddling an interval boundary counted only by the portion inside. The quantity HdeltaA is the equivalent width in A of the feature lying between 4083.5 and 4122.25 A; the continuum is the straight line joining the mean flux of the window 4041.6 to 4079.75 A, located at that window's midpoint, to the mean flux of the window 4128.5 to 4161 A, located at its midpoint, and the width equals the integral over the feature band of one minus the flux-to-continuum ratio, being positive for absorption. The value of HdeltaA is -1.9 A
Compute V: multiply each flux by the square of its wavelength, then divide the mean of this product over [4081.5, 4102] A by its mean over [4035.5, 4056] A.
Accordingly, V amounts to 1.12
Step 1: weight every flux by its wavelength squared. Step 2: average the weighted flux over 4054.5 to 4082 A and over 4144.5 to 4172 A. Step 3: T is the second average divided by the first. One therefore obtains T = 0.94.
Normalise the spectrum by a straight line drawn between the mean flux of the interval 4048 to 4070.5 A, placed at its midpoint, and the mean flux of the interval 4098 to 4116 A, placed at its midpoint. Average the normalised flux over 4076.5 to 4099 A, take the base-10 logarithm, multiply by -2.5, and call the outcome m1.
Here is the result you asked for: -0.04 mag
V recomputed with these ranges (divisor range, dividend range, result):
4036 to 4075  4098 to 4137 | 1.06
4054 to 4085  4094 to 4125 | 1.03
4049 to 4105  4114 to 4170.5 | 0.97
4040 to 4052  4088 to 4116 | 1.07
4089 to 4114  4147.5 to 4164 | 0.91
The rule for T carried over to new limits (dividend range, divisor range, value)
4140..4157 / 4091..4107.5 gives 0.89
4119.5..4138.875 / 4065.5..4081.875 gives 1.06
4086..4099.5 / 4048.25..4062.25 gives 1.10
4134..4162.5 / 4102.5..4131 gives 0.94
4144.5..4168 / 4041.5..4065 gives 0.95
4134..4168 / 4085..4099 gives 0.88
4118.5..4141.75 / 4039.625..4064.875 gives 1.07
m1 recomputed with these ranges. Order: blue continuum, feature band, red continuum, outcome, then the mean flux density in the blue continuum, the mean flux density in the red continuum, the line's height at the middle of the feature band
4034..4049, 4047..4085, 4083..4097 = 0.023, 13.1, 14.7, 13.9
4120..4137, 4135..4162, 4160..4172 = 0.063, 14.2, 12.6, 13.4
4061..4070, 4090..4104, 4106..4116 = -0.089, 13.6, 13.3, 13.4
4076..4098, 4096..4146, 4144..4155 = -0.037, 14.2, 12.5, 13.3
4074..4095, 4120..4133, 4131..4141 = -0.023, 14.2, 13.9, 14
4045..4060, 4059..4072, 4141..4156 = -0.043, 13.3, 12.5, 13.2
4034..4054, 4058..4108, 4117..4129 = -0.042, 13.3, 13.8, 13.5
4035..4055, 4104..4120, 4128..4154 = -0.004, 13.2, 13.3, 13.3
